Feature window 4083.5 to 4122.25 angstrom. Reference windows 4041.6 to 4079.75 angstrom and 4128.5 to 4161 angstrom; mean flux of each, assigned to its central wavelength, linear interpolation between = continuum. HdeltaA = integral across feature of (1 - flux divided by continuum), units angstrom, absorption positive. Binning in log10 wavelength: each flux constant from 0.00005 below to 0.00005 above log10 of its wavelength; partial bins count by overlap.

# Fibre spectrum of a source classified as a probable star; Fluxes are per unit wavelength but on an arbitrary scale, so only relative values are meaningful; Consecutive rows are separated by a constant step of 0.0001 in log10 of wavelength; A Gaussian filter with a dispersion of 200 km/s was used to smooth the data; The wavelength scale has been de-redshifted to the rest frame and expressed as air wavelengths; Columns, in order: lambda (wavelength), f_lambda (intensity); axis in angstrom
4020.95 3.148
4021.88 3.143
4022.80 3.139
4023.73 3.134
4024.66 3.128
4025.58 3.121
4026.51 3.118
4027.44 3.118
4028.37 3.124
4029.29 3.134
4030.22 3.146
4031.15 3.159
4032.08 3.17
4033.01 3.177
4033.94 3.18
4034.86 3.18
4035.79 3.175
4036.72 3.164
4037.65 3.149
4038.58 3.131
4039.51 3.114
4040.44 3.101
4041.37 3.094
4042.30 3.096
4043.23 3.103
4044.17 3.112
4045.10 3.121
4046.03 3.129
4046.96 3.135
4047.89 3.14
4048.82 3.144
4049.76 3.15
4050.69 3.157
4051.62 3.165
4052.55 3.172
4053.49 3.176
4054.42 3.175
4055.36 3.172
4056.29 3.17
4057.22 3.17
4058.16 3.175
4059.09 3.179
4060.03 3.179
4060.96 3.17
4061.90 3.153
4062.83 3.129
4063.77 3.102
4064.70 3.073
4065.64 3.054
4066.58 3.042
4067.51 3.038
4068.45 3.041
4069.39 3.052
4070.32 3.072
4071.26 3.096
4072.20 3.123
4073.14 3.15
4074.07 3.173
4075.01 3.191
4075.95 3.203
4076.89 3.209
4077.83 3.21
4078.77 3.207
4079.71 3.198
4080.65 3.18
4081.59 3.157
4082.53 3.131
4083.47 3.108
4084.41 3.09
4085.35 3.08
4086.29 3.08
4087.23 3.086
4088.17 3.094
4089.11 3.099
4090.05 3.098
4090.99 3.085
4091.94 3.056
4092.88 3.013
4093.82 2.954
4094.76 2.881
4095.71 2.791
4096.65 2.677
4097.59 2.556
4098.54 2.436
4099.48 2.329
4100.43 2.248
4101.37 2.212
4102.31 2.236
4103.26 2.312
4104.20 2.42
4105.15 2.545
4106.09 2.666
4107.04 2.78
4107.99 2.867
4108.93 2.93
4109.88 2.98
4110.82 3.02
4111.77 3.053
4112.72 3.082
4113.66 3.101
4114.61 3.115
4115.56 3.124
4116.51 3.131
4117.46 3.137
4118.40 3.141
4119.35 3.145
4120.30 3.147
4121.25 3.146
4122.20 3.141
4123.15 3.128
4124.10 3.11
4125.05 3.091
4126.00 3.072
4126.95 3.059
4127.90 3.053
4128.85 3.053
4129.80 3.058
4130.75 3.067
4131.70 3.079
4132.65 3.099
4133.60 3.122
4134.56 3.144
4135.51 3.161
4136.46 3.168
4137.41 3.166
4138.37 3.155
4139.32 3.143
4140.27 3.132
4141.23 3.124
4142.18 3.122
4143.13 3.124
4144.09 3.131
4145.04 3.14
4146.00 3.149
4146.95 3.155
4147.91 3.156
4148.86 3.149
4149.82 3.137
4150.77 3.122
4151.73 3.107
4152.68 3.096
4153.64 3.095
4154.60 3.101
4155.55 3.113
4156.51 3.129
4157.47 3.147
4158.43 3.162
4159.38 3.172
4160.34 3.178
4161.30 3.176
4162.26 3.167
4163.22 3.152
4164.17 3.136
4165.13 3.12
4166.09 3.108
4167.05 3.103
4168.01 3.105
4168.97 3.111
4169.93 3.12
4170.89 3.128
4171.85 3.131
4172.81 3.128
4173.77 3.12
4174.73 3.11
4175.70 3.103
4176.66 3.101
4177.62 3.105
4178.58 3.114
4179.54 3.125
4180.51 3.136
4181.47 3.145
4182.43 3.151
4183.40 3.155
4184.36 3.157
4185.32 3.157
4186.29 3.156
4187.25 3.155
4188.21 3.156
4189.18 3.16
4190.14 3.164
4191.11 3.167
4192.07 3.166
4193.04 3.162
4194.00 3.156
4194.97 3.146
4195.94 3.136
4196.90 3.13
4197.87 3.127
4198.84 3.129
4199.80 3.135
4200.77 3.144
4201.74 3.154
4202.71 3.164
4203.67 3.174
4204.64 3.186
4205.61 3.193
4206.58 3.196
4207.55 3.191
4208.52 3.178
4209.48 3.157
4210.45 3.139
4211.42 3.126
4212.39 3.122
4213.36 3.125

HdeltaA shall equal 3.1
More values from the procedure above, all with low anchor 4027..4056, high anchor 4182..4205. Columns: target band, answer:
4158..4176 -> 0.1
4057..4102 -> 1.9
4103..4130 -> 1.3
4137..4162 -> 0.1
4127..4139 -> 0.2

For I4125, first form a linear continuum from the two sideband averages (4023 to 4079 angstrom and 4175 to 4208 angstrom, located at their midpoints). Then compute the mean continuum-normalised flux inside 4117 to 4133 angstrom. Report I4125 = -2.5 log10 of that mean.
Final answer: 0.01 mag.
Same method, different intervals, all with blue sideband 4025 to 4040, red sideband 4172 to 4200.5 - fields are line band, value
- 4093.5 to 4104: 0.25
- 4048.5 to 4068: 0.00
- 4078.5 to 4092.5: 0.01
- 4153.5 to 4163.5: 0.00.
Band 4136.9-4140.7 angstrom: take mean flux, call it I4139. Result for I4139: 3.15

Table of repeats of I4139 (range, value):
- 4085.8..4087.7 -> 3.09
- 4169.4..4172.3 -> 3.13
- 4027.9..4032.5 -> 3.15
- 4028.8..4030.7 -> 3.15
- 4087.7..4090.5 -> 3.1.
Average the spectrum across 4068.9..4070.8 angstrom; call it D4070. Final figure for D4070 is 3.06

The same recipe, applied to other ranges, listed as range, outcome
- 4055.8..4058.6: 3.17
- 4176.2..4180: 3.12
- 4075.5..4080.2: 3.2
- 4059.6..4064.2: 3.15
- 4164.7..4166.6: 3.11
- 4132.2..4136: 3.13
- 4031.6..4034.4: 3.18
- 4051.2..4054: 3.17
